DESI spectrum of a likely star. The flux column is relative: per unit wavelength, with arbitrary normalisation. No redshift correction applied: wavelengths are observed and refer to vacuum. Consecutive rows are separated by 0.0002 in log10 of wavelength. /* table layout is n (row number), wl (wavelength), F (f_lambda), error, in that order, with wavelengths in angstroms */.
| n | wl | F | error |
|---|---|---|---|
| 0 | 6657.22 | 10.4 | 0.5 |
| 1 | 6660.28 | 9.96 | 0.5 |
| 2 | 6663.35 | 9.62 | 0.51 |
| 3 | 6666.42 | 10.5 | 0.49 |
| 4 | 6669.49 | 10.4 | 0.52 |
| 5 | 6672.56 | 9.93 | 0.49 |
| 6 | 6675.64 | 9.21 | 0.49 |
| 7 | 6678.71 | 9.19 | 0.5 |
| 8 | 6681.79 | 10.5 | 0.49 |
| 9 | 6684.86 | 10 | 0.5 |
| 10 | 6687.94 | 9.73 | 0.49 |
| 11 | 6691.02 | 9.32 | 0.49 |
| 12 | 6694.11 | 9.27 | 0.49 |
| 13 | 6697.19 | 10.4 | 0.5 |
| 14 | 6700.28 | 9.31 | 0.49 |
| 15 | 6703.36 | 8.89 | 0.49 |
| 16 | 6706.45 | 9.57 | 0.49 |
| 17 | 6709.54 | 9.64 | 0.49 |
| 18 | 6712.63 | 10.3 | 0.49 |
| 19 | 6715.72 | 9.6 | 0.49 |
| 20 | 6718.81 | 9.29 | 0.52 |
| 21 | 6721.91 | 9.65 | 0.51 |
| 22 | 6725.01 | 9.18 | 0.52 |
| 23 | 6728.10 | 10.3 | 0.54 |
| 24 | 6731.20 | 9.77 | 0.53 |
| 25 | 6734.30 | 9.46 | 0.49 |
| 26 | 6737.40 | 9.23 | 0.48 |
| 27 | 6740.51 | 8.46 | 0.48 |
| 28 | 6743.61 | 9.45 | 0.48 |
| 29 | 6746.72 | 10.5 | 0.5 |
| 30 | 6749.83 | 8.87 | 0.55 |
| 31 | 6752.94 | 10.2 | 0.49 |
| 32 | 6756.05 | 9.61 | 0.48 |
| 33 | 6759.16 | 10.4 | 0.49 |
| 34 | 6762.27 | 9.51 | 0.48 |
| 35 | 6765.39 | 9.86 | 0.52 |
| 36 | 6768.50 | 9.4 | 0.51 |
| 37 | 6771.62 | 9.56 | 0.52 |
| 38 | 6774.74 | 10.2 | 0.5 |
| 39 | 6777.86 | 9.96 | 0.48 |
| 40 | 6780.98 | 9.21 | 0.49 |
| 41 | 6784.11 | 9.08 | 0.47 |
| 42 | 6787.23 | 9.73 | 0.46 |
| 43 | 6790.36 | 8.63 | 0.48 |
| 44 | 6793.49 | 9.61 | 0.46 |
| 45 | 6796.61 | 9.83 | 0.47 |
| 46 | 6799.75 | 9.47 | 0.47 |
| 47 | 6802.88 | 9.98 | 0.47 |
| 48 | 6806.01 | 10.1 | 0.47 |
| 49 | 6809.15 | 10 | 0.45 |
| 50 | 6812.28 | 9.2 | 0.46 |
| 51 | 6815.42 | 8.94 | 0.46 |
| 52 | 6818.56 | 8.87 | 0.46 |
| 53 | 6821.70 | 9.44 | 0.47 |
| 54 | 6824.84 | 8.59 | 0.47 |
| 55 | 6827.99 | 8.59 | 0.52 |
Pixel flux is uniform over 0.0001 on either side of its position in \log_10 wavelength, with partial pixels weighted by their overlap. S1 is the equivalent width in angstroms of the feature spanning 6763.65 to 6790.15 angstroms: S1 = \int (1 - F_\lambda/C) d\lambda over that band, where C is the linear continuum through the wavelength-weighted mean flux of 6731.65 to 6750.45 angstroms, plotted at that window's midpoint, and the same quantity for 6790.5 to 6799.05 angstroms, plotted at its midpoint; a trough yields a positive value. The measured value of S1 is -0.3 angstroms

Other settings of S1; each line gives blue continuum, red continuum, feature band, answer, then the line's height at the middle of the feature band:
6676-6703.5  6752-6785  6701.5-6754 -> 0.78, 9.69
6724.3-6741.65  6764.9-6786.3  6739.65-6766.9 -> -0.48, 9.51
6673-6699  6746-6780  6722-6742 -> 0.70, 9.76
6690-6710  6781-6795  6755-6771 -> -0.75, 9.32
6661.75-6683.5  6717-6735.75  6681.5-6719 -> 0.35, 9.76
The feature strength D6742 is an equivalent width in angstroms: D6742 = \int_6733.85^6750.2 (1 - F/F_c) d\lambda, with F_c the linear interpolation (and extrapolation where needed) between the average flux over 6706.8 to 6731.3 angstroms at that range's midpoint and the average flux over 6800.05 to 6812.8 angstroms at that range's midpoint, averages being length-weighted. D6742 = 0.7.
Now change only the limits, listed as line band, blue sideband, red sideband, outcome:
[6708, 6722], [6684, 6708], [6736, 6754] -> -0.30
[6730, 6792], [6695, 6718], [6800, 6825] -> -0.06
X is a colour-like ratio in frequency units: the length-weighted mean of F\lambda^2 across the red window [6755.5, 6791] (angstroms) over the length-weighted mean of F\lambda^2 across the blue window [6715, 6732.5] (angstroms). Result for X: 1.0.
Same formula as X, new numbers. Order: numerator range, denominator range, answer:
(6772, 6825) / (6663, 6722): 1.01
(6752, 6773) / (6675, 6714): 1.03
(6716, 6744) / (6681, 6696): 0.98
